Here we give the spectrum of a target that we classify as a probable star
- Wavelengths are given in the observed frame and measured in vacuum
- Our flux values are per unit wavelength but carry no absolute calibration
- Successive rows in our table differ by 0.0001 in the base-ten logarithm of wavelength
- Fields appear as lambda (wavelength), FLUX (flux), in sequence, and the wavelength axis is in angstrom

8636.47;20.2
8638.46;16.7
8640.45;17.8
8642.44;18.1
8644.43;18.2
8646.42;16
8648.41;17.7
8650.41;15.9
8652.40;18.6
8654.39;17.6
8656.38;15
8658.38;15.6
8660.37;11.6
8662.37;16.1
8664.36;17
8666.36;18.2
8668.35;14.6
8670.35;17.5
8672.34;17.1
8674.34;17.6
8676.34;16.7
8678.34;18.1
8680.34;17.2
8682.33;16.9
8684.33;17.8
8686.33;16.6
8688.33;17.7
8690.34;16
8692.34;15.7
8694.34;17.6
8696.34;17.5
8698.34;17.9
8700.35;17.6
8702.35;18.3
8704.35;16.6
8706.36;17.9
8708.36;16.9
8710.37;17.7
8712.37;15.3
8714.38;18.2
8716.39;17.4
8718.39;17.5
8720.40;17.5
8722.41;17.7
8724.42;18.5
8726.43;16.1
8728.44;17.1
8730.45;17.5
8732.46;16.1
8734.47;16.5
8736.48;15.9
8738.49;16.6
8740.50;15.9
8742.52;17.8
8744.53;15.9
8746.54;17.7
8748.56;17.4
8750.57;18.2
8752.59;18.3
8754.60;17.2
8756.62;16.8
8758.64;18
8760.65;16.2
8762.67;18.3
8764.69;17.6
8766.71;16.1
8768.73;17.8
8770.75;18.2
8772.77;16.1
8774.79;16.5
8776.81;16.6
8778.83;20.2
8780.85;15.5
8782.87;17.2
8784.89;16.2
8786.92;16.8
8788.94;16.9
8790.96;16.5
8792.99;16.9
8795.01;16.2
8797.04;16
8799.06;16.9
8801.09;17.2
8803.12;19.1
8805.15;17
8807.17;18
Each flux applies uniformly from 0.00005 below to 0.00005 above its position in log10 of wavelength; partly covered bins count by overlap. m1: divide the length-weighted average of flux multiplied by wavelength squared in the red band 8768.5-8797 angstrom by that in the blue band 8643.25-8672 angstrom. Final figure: 1.06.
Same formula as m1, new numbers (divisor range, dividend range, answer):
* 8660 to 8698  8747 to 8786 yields 1.05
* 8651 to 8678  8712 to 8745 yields 1.05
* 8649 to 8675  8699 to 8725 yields 1.08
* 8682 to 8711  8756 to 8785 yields 1.01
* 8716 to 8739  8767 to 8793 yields 1.01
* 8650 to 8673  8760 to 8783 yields 1.09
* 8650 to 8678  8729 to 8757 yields 1.05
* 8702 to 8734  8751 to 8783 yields 1.02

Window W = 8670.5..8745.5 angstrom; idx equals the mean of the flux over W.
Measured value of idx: 17.1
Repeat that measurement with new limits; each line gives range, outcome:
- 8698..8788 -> 17.2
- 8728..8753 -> 17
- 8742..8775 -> 17.3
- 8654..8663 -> 15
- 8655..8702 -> 16.7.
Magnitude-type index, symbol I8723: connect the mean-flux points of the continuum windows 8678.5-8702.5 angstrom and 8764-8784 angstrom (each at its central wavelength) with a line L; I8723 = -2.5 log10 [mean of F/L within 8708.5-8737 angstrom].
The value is 0.01 mag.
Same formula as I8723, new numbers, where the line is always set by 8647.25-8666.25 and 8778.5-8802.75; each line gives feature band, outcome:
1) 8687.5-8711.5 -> -0.06 mag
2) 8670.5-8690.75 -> -0.06 mag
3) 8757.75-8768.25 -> -0.04 mag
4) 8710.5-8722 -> -0.05 mag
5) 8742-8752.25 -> -0.05 mag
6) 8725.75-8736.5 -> 0.00 mag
